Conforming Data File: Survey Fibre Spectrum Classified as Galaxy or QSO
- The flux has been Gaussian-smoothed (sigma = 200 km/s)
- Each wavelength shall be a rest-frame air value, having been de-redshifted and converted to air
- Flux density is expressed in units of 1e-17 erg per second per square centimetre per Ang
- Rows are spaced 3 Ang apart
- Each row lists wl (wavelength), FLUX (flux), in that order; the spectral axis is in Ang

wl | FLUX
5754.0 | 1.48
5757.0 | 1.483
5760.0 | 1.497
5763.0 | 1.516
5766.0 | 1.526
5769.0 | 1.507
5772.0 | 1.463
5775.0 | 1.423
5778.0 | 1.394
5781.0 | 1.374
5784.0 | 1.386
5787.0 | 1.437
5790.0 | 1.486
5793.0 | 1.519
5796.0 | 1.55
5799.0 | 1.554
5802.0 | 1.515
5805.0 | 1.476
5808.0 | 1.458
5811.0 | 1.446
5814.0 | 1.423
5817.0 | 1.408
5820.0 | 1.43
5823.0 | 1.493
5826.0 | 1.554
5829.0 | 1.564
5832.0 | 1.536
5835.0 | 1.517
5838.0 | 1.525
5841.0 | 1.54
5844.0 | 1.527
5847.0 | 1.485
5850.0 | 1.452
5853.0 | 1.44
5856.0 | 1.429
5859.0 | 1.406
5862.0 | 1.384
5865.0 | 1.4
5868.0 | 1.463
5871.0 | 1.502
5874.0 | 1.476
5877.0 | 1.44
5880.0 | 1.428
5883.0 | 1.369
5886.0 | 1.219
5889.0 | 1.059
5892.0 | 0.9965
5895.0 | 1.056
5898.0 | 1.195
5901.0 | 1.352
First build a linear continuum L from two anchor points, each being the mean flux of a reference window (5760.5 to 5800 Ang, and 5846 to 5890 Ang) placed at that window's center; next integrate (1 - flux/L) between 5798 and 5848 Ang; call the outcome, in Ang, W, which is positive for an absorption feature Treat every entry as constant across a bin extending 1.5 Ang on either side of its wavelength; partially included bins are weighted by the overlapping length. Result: -2.1 Ang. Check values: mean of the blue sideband 1.47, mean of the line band 1.5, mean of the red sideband 1.4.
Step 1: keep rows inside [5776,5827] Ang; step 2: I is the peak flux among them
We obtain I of 1.554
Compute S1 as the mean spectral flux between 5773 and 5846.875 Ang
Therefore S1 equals 1.48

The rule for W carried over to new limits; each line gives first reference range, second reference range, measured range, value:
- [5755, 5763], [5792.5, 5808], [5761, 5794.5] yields 1.0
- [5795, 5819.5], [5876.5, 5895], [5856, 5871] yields -1.5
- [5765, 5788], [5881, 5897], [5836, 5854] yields -3.3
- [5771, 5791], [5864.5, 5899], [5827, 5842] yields -2.0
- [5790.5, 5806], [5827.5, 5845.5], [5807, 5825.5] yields 1.0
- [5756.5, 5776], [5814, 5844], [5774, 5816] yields 1.0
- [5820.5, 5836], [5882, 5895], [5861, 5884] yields -3.6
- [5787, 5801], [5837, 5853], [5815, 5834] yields 0.1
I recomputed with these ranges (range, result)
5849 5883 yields 1.502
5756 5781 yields 1.526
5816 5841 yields 1.564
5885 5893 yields 1.219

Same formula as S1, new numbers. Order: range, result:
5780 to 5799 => 1.47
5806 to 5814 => 1.45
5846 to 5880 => 1.44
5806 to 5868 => 1.47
